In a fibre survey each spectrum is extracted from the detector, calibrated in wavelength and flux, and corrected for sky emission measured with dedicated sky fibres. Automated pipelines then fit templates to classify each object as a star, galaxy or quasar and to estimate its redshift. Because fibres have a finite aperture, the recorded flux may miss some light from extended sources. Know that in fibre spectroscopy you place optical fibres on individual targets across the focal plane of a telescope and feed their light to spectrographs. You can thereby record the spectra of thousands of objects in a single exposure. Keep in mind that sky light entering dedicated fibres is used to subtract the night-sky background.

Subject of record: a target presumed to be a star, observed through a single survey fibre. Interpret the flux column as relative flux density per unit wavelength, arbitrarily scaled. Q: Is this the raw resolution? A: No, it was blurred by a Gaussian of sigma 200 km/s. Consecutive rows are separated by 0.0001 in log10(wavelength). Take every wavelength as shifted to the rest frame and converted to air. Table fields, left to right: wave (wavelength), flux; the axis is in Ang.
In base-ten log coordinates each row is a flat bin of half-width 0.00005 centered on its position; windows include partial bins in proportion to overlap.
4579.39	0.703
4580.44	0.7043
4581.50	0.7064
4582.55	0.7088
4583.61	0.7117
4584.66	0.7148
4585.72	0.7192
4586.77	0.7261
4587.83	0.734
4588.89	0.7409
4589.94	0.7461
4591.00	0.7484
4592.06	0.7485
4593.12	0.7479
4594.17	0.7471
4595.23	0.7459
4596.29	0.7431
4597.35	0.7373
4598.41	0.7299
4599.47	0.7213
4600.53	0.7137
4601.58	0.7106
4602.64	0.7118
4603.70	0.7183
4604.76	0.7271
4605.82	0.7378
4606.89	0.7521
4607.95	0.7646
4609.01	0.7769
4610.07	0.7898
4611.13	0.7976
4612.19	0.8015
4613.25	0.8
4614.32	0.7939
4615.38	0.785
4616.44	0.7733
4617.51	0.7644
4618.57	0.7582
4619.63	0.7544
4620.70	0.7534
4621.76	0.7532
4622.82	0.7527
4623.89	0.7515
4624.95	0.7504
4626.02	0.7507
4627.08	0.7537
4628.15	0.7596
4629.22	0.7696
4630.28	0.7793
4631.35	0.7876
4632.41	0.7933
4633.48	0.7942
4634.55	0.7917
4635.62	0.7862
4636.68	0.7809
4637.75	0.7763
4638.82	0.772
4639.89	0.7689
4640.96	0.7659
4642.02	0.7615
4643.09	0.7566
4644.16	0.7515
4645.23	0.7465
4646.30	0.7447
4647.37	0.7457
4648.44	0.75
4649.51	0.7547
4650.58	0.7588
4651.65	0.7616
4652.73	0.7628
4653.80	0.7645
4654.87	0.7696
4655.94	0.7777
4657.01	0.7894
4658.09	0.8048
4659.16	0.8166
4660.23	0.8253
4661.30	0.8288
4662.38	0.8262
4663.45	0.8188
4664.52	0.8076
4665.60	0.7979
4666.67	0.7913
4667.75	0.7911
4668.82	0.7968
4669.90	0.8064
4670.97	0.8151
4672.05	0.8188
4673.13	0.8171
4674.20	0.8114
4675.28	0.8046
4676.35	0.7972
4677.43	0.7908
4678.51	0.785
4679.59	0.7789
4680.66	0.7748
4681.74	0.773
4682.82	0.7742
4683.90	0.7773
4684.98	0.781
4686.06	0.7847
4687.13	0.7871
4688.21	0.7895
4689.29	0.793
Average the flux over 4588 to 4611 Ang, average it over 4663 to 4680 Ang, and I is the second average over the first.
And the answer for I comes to 1.08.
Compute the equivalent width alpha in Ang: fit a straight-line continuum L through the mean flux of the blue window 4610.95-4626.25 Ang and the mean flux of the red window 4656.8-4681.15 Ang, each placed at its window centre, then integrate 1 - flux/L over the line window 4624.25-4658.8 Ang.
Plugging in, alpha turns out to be 0.7 Ang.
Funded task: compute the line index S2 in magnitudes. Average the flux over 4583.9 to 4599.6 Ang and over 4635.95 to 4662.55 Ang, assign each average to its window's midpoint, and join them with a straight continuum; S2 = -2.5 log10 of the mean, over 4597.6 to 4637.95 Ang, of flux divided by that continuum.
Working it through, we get -0.01 mag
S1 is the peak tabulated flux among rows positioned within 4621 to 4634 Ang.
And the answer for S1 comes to 0.7942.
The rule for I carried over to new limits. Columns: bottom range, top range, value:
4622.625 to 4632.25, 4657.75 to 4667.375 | 1.07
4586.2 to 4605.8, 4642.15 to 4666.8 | 1.06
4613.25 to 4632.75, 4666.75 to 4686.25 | 1.03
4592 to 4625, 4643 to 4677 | 1.05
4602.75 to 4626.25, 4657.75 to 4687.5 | 1.05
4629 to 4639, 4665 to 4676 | 1.03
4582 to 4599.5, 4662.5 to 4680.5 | 1.09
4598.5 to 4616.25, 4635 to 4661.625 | 1.02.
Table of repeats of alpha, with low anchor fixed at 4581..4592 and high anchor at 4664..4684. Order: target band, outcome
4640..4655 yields 0.3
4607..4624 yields -0.5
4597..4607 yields 0.2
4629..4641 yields -0.3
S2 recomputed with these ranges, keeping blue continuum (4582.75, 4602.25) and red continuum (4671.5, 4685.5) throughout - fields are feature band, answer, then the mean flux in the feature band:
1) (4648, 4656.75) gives 0.013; 0.764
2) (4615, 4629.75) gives -0.009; 0.759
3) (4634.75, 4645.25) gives -0.006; 0.769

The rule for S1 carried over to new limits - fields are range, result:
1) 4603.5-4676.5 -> 0.8288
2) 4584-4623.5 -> 0.8015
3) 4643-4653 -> 0.7628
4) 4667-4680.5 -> 0.8188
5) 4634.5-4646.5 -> 0.7917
